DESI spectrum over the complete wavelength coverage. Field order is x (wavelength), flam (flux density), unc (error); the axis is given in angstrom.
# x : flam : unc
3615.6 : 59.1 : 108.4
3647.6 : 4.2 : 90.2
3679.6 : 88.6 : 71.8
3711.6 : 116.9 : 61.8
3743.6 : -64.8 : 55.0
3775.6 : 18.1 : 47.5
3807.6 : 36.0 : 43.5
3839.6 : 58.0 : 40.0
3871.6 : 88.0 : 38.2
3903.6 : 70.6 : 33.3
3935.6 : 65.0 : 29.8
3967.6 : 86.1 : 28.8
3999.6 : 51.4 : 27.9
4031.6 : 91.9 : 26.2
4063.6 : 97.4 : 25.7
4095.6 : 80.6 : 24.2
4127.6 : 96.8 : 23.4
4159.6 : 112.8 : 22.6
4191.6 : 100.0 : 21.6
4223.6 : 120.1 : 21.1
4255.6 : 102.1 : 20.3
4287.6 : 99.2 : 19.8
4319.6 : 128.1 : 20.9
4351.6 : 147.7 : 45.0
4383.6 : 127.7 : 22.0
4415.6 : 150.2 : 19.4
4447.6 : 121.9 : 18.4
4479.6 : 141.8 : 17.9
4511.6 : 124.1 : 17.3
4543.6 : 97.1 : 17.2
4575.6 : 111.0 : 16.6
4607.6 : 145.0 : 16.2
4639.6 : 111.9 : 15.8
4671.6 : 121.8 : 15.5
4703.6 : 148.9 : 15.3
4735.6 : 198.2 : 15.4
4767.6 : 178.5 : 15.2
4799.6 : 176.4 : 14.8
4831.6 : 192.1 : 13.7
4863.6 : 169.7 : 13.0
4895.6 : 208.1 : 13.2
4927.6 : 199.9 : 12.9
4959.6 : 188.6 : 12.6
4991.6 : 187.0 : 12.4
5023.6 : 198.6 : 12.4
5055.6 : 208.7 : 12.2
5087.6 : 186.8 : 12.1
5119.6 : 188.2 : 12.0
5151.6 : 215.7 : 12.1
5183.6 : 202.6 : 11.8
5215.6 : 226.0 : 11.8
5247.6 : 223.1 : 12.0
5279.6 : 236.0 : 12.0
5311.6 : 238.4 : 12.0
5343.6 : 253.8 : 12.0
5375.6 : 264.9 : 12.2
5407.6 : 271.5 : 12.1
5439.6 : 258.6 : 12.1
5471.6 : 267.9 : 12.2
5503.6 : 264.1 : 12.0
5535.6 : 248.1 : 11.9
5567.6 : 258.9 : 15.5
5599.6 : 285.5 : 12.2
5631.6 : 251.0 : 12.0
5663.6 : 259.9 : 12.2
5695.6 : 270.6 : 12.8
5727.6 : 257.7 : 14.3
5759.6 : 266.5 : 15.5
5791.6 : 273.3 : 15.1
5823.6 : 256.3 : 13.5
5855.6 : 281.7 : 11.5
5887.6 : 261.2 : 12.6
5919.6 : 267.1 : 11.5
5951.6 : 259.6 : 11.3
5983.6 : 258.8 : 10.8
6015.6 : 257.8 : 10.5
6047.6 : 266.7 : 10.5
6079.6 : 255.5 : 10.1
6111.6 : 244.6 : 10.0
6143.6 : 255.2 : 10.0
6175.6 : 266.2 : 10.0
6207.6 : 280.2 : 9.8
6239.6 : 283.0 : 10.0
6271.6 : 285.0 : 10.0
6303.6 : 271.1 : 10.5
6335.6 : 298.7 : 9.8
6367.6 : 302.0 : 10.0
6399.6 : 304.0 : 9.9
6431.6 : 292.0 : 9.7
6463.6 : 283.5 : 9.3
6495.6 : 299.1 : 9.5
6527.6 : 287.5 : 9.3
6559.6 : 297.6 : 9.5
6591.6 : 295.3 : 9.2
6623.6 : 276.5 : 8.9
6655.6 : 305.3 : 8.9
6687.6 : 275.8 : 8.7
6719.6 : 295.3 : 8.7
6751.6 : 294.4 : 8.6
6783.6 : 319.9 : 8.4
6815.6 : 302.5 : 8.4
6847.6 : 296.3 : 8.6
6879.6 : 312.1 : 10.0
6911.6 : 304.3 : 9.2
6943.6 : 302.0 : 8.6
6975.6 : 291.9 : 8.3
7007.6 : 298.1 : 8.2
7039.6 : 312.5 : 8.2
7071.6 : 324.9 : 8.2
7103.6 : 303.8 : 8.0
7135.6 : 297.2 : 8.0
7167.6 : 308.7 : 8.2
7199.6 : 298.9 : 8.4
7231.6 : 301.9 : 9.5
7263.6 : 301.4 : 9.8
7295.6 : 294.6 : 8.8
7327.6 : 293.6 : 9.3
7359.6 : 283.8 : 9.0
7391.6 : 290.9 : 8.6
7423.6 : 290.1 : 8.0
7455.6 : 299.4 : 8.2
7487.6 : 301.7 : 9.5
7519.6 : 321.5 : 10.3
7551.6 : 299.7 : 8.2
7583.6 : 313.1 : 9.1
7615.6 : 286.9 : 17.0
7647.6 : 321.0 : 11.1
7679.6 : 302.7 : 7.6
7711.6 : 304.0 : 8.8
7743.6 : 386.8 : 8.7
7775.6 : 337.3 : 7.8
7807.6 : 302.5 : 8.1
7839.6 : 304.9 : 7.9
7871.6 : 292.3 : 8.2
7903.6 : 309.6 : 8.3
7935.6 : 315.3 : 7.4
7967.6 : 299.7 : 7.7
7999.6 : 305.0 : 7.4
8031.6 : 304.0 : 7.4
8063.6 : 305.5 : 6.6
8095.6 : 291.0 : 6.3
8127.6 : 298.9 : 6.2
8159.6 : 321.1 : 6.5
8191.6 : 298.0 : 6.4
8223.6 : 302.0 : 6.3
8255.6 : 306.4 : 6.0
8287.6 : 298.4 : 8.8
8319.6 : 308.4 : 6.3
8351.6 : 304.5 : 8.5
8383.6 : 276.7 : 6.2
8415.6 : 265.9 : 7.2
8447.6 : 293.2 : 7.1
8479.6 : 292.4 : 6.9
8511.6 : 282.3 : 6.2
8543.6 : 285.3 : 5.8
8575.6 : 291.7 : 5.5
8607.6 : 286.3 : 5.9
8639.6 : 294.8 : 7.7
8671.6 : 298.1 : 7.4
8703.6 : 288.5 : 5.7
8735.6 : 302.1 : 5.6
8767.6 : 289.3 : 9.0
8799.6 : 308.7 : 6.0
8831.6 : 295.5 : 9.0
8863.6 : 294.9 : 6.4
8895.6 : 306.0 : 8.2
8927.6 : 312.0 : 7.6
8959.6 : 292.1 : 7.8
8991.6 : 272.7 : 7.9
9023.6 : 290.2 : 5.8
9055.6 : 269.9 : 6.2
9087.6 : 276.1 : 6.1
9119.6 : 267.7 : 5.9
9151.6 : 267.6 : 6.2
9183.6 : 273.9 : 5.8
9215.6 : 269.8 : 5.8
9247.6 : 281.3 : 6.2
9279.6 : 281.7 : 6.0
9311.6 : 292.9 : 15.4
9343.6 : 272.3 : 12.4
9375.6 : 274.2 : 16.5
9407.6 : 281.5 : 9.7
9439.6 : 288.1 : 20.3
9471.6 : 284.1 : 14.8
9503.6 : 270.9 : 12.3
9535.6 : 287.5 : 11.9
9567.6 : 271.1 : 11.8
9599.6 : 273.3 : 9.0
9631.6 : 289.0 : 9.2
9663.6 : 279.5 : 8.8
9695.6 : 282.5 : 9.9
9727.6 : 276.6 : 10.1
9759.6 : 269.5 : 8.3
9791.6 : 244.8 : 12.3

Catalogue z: 0.181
